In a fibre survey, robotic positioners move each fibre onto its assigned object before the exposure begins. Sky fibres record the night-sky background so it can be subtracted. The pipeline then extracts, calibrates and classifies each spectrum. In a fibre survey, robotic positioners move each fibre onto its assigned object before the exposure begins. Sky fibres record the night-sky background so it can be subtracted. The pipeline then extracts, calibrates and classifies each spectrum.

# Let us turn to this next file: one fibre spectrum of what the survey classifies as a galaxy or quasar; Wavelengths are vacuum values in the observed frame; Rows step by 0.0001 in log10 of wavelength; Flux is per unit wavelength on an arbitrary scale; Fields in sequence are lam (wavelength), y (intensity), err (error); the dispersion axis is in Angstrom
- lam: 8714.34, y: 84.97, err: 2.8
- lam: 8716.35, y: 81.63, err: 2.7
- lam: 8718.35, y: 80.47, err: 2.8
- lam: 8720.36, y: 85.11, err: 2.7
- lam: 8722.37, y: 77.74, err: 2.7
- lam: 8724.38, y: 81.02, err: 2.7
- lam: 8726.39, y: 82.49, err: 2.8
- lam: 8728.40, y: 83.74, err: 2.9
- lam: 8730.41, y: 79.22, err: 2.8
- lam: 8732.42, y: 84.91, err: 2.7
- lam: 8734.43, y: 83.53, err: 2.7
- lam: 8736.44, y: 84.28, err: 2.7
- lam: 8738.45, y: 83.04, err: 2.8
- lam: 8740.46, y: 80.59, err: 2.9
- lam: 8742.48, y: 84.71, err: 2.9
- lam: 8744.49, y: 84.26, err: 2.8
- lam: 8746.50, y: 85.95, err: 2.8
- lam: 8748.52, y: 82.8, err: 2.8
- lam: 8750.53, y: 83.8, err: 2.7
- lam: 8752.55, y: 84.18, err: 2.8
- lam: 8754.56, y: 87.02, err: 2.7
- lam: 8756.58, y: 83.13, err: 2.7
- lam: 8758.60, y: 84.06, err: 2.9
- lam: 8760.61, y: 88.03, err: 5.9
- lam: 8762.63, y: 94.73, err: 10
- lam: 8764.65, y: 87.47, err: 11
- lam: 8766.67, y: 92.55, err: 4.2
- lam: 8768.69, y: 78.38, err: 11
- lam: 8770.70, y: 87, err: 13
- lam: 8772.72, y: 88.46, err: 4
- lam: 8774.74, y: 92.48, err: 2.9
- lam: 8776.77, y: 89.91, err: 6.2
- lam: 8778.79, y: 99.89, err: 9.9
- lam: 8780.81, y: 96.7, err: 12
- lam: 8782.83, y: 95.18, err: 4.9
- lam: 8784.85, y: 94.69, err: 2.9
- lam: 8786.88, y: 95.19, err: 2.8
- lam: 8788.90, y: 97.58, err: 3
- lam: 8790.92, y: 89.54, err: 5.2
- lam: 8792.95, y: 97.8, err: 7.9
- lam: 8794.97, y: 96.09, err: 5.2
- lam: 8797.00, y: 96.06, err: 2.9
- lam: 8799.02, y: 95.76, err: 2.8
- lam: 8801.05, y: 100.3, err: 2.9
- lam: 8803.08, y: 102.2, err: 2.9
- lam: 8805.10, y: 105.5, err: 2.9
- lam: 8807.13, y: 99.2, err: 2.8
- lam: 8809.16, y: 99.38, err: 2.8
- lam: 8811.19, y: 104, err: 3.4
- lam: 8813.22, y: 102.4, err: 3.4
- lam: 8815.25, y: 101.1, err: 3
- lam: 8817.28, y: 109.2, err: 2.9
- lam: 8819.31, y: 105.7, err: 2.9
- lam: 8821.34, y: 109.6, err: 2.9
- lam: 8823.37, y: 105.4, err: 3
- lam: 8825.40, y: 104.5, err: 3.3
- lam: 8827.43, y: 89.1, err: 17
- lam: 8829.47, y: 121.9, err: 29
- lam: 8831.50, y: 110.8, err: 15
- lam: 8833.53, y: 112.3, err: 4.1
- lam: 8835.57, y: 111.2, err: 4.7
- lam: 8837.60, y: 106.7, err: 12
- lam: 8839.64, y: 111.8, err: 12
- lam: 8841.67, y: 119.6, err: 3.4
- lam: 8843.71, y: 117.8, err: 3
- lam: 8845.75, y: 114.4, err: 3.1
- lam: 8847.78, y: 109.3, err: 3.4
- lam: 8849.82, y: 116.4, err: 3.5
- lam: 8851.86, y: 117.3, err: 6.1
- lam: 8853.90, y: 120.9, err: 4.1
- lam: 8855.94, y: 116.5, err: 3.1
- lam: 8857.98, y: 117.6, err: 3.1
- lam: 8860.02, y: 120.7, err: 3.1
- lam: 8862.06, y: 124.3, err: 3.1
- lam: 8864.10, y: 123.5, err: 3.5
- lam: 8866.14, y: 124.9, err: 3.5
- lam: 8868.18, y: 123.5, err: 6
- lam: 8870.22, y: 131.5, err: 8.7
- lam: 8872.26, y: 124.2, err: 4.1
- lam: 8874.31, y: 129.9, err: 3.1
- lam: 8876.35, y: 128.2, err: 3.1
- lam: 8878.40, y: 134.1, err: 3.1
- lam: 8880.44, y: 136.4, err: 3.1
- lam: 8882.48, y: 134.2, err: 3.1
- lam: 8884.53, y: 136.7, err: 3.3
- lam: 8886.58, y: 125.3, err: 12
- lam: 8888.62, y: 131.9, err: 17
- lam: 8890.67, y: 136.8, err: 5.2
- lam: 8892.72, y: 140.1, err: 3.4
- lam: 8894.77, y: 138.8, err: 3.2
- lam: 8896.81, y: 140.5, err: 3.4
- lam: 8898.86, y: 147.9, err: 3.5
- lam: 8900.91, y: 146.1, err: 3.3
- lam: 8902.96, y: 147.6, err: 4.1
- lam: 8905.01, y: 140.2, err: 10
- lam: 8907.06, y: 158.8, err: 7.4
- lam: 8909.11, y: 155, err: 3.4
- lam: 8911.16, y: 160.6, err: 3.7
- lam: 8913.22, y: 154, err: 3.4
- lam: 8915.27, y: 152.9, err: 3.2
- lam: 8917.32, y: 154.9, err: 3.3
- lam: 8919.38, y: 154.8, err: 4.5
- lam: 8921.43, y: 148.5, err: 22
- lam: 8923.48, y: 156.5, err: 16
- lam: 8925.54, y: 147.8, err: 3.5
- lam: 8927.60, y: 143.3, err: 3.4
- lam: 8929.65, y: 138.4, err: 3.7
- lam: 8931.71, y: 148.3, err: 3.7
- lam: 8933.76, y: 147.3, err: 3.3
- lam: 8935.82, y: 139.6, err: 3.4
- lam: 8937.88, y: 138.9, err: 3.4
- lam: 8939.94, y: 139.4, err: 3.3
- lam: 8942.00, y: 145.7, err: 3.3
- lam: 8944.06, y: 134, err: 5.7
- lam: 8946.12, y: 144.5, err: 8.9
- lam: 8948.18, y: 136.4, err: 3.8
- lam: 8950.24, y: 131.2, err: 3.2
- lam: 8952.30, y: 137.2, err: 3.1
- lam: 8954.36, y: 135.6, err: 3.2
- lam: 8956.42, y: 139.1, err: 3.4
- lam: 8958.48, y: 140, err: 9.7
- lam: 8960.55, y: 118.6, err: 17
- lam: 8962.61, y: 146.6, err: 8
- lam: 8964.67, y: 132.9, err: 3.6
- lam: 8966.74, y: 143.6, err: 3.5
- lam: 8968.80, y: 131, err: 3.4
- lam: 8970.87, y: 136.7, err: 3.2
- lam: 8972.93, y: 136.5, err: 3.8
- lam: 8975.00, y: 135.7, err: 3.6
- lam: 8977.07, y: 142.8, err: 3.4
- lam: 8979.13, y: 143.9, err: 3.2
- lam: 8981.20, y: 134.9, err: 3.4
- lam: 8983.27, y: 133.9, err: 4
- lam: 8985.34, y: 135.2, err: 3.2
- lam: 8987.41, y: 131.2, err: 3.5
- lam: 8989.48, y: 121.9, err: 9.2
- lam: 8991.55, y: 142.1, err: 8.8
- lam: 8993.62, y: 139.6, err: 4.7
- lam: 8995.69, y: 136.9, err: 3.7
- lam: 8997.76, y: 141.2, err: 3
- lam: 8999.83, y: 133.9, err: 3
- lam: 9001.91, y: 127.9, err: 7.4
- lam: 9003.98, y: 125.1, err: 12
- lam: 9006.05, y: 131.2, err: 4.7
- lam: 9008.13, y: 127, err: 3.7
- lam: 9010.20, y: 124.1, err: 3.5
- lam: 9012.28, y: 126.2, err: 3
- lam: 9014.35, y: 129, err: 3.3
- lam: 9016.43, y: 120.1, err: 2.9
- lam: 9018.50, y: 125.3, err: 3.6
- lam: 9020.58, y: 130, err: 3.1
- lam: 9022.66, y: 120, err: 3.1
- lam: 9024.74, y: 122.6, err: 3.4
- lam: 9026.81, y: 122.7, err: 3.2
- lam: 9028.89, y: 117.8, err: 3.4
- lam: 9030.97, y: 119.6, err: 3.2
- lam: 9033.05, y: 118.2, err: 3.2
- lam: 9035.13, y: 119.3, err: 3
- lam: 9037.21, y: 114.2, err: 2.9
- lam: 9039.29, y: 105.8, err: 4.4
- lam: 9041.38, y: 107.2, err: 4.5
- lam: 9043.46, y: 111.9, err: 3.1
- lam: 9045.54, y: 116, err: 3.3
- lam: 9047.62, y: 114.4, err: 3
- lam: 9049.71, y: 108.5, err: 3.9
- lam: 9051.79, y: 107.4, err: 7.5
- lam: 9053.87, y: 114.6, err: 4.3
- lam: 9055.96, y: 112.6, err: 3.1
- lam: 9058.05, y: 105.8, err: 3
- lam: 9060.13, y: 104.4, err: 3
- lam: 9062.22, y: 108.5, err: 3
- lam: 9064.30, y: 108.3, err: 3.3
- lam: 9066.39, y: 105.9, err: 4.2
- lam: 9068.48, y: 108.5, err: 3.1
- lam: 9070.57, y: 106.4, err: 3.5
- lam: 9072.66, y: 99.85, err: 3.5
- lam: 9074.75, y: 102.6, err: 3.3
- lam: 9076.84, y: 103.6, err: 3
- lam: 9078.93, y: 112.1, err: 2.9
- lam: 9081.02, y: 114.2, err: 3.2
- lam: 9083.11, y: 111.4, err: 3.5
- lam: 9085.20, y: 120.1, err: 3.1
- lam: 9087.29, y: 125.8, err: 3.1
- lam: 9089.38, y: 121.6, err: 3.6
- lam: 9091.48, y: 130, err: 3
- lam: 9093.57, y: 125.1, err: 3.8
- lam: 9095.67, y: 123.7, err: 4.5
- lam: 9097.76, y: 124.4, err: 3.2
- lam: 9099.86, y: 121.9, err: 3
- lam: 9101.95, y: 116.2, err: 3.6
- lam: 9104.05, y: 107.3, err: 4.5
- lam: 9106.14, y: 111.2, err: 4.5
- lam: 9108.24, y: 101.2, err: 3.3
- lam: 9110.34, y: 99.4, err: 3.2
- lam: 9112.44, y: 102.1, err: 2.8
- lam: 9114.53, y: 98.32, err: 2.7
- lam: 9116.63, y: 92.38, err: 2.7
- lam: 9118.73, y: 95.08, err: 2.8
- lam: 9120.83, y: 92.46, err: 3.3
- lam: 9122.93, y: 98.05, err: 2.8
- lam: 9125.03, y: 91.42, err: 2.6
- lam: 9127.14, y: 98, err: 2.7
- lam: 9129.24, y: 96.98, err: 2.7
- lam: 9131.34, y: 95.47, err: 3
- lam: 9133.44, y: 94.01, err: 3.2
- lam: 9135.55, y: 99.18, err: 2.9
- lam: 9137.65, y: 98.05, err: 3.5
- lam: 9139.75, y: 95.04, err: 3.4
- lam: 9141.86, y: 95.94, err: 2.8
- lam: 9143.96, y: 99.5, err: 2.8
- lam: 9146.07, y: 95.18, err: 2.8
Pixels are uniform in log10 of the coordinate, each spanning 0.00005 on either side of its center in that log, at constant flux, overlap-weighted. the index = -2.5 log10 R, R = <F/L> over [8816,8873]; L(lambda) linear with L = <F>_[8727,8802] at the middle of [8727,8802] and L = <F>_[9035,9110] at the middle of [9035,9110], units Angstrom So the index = -0.21 mag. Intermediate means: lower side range 89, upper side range 112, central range 115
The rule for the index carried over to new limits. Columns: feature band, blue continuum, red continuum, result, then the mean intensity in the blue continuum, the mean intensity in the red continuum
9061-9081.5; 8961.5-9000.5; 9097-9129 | 0.068 mag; 137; 103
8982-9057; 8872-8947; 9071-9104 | 0.030 mag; 143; 116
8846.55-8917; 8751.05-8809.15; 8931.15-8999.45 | -0.141 mag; 92.9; 138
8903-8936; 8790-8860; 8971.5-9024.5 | -0.239 mag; 107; 132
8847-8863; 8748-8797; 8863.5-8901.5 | 0.043 mag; 90.5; 133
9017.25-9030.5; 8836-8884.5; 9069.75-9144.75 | -0.106 mag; 122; 106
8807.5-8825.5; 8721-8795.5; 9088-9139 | -0.155 mag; 87.6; 106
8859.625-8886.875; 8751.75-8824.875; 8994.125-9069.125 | -0.234 mag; 95.6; 119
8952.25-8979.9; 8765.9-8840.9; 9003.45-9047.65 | -0.191 mag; 100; 120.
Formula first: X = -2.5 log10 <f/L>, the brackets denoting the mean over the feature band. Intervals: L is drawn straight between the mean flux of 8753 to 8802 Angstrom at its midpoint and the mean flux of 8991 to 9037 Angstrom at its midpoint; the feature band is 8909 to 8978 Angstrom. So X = -0.22 mag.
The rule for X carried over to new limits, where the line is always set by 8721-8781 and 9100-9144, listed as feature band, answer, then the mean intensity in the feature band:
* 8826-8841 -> -0.225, 109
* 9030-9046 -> -0.182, 114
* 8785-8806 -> -0.119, 97.4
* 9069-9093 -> -0.161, 114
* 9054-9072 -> -0.111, 108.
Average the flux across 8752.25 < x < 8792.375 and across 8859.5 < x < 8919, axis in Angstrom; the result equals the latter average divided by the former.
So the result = 1.5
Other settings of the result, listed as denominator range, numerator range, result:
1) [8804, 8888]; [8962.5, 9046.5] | 1.10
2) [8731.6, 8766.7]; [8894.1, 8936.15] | 1.75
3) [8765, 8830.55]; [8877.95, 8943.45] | 1.47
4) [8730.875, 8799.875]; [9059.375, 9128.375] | 1.22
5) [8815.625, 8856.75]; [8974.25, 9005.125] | 1.21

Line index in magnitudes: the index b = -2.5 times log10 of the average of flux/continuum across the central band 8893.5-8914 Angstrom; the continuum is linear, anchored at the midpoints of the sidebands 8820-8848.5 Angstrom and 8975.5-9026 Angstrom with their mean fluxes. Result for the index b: -0.24 mag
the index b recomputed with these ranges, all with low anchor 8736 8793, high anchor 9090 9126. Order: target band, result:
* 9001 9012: -0.236 mag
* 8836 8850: -0.216 mag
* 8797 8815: -0.112 mag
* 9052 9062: -0.042 mag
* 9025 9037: -0.155 mag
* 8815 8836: -0.168 mag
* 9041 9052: -0.071 mag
